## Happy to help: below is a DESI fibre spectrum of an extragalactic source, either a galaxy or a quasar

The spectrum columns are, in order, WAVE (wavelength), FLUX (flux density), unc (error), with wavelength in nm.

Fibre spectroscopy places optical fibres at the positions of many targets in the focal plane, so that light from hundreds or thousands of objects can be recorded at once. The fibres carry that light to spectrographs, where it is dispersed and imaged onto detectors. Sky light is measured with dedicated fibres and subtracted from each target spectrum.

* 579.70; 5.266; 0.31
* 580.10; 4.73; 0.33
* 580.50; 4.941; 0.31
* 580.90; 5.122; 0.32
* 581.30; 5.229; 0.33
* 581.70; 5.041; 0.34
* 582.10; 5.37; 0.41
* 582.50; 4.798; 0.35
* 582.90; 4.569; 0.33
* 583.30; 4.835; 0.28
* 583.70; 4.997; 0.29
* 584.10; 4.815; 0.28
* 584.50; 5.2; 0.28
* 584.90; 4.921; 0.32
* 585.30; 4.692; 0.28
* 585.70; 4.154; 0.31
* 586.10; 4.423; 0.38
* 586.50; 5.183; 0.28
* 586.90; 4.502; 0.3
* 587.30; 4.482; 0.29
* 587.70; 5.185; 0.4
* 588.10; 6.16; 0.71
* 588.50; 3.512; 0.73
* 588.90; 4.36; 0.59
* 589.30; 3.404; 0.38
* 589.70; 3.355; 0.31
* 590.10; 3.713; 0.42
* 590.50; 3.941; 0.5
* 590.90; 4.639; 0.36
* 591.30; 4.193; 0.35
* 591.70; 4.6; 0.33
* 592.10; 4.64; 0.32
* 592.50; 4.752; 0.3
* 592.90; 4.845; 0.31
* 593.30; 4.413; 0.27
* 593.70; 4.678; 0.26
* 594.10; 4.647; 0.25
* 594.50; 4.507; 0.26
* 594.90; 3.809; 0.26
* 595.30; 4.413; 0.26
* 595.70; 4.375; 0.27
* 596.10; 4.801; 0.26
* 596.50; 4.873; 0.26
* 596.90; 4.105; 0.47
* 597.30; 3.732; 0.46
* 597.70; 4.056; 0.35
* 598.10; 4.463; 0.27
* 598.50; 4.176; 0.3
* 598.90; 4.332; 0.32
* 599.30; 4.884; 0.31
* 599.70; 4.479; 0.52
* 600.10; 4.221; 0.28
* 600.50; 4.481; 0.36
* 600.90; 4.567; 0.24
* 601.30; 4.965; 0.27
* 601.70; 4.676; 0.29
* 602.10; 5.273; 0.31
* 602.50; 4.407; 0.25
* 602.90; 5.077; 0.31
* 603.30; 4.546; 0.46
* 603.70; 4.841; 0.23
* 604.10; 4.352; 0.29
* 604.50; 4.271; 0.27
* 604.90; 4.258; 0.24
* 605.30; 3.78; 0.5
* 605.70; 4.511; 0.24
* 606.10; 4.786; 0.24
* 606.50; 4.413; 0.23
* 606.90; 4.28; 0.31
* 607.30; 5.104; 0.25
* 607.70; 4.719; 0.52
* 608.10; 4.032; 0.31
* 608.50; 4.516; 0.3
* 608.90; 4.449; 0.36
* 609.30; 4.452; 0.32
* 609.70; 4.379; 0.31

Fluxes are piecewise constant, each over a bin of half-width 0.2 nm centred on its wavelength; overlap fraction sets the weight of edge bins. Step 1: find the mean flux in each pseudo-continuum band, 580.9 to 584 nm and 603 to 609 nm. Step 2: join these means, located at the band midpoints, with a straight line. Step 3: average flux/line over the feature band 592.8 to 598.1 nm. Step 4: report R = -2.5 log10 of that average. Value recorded 0.07 mag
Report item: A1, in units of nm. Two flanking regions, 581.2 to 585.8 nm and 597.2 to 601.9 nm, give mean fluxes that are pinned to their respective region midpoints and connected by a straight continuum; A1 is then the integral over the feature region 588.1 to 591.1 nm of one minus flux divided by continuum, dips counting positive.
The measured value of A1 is 0.46 nm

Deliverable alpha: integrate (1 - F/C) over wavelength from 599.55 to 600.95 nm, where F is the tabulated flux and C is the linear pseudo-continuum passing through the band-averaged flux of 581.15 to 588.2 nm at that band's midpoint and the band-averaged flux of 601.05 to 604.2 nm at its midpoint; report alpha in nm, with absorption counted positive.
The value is 0.11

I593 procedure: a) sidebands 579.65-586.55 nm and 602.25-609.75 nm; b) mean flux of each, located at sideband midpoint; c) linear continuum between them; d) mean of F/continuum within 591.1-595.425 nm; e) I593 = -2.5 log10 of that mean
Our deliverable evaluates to 0.050 mag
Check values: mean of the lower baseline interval 4.89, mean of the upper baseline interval 4.49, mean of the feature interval 4.5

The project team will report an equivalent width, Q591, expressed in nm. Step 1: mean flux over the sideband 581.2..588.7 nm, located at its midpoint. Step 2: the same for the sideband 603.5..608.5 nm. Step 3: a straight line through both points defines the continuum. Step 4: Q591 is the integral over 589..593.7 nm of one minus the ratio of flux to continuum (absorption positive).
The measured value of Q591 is 0.468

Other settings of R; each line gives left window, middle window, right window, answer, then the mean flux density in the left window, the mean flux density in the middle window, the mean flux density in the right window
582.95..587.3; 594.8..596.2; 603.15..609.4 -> 0.06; 4.75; 4.36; 4.46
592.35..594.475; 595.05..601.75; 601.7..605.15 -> 0.05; 4.65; 4.44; 4.62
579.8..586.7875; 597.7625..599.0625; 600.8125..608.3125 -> 0.09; 4.88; 4.3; 4.57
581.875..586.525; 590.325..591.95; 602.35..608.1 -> 0.09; 4.82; 4.36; 4.51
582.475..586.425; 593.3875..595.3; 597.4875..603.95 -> 0.06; 4.75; 4.41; 4.59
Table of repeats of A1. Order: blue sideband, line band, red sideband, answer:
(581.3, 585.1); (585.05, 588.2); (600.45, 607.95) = 0.06 nm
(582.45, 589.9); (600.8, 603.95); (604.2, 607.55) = -0.24 nm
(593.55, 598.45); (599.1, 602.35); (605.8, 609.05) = -0.19 nm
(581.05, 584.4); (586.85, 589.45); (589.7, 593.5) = 0.04 nm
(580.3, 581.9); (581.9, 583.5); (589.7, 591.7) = 0.01 nm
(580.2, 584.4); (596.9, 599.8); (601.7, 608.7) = 0.24 nm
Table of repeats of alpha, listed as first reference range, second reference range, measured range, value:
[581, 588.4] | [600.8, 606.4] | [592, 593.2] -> 0.01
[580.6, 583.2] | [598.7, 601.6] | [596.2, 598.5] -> 0.18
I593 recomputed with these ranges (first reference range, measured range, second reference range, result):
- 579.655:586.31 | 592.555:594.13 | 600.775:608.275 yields 0.02 mag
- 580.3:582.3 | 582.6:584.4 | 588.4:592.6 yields 0.01 mag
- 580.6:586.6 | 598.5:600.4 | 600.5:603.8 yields 0.08 mag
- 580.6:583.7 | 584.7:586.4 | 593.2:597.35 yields 0.06 mag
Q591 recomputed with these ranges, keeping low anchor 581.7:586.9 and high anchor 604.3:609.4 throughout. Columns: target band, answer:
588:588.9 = 0.03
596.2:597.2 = 0.04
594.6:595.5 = 0.09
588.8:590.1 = 0.30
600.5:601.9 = -0.05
